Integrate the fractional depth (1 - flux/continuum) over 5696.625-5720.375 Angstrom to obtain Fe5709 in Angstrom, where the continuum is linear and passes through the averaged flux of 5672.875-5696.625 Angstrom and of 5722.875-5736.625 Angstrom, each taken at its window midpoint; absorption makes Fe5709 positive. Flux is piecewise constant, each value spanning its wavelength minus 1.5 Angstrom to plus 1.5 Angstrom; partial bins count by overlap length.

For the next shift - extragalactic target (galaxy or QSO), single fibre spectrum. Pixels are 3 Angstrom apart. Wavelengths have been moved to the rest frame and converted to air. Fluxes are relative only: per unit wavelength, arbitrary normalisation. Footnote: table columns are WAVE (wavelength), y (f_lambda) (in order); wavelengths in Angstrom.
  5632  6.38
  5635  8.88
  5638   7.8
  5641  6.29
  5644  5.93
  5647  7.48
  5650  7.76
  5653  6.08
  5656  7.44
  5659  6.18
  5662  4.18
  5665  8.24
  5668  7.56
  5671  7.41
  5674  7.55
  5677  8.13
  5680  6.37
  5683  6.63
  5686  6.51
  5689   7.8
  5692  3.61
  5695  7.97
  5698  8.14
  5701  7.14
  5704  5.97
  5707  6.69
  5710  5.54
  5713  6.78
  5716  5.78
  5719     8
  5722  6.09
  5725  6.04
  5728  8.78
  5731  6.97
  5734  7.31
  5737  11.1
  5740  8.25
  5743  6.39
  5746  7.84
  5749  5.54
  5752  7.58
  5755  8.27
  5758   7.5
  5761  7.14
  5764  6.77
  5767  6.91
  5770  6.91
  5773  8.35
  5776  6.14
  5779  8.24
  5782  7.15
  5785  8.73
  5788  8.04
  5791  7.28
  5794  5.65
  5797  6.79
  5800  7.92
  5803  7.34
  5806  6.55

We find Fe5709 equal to 1.5 Angstrom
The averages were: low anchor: 6.82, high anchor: 7.53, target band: 6.74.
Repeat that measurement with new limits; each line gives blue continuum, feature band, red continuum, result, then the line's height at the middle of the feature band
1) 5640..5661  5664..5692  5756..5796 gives -1.3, 6.82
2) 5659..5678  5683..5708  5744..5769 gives 1.3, 7.1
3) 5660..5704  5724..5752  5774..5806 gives -2.0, 7.11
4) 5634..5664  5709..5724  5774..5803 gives 1.3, 7.06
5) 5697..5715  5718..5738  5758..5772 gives -2.6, 6.79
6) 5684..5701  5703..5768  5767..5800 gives -0.8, 7.07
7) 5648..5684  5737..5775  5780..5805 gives -0.9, 7.25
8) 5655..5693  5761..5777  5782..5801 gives 0.4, 7.25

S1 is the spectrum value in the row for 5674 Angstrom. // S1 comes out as 7.55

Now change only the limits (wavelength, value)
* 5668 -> 7.56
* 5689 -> 7.8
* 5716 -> 5.78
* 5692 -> 3.61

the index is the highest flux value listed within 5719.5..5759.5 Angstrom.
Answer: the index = 11.1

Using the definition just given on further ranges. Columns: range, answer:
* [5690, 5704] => 8.14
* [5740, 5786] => 8.73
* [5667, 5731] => 8.78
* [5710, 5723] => 8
